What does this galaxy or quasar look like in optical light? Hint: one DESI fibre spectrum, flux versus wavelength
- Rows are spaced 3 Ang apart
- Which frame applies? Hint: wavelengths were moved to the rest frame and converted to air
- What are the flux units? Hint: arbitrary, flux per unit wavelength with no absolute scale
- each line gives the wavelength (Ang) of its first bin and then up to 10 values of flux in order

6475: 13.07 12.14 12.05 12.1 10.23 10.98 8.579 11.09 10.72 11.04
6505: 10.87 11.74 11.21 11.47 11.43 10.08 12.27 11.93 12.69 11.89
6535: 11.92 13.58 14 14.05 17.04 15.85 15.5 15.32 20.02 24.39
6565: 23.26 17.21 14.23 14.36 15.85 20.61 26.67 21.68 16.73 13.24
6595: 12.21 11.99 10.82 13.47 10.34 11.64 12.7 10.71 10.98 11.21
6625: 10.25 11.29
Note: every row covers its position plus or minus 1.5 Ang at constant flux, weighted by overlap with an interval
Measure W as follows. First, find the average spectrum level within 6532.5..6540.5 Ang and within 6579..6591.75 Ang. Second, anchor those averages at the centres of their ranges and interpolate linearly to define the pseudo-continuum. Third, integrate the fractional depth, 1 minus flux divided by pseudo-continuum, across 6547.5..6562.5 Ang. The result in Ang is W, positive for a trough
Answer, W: -1.8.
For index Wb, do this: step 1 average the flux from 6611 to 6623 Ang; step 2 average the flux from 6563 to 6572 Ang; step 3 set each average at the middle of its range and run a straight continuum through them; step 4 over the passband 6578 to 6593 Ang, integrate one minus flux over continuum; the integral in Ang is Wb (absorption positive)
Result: -3.4 Ang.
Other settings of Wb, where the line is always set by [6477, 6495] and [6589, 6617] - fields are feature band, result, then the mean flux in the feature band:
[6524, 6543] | -2.0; 12.7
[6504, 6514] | -0.1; 11.3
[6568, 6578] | -2.7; 15.1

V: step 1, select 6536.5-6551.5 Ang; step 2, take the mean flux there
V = 14.9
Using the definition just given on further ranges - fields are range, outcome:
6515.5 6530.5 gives 11.7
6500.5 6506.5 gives 11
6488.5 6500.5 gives 10.3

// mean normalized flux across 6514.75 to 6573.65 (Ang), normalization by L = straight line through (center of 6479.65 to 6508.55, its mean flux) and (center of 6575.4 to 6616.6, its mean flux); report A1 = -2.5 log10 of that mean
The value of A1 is -0.157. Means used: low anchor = 10.9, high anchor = 15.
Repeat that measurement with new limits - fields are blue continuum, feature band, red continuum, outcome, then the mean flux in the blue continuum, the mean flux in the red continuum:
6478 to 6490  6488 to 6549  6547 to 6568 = 0.24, 11.5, 18.8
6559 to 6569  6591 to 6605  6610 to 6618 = 0.20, 21.6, 11.6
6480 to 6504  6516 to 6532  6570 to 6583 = 0.14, 10.8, 17.5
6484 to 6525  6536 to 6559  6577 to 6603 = -0.11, 11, 16.6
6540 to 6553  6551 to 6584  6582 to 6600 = -0.17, 15.3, 16.6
